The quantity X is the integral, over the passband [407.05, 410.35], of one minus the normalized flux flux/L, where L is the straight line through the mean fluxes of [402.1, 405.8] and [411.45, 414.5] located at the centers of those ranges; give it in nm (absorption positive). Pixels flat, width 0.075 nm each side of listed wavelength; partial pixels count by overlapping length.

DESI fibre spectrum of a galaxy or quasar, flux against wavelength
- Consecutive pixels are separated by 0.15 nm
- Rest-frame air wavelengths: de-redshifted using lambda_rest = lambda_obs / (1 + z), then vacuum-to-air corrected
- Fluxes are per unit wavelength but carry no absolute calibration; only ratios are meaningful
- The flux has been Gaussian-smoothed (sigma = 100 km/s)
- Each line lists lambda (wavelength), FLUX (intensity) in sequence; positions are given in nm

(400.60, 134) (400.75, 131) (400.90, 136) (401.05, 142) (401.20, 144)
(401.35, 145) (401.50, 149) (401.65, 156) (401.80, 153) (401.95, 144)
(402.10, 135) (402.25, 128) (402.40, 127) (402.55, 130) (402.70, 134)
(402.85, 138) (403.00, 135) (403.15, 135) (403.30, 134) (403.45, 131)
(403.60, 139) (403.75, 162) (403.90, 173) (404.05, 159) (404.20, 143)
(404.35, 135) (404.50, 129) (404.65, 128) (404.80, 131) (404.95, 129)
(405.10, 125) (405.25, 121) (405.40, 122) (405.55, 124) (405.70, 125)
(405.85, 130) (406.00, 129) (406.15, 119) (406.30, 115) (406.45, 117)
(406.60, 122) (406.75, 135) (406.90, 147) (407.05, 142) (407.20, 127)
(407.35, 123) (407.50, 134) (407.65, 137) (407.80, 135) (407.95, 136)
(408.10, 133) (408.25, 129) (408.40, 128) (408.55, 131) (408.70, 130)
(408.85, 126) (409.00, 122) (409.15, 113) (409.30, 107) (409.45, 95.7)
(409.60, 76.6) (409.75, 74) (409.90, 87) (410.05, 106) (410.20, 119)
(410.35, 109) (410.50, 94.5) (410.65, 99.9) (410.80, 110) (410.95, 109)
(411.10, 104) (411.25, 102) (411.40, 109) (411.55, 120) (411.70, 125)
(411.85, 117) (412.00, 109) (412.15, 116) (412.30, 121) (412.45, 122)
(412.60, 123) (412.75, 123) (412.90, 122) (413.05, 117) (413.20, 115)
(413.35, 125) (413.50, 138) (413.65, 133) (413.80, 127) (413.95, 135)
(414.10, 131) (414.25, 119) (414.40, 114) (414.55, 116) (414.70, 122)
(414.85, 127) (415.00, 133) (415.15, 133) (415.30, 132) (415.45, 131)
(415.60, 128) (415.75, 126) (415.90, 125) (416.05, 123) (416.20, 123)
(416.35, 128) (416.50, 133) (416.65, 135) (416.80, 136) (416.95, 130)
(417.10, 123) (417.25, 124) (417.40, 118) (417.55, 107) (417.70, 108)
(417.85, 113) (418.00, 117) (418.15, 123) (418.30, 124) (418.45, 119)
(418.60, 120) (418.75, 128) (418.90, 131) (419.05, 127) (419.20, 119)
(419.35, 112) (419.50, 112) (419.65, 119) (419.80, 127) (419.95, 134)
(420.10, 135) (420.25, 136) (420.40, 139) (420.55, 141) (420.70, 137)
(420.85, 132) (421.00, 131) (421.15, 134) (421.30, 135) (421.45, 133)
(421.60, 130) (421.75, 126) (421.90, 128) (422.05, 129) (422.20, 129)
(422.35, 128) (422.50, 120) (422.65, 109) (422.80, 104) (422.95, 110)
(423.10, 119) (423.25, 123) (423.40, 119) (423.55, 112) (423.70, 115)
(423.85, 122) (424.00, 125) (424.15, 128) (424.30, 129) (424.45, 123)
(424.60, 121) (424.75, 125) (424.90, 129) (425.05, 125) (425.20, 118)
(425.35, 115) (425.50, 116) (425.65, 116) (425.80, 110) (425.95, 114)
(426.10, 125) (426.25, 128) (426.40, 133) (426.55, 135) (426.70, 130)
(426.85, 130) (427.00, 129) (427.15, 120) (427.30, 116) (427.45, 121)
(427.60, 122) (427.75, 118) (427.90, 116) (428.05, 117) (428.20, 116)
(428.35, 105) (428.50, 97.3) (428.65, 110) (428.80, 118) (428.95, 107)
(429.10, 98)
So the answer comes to 0.27 nm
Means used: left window 135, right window 122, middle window 118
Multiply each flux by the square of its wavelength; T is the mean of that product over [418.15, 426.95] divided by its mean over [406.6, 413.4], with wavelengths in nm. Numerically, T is 1.13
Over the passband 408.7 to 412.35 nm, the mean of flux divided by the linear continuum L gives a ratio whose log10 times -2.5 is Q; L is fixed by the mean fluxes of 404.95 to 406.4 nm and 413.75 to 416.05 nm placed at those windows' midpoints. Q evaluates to 0.16 mag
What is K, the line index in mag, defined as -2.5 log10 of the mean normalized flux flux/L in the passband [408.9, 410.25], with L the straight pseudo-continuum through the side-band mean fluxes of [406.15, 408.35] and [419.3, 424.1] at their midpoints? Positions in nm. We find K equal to 0.280 mag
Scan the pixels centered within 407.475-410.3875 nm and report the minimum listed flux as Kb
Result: 74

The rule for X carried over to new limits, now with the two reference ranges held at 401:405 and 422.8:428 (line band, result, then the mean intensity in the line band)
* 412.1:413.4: 0.11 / 120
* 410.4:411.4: 0.22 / 104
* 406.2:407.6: 0.08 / 129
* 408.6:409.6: 0.16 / 113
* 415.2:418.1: 0.10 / 124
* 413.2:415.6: 0.06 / 127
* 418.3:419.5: 0.05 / 122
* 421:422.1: -0.05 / 131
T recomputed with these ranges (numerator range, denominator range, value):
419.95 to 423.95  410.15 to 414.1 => 1.13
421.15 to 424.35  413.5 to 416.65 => 1.00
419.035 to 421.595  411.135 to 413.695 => 1.13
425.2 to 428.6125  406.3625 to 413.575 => 1.10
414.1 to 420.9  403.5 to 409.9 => 1.04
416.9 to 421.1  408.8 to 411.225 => 1.26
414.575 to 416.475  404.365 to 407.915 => 1.04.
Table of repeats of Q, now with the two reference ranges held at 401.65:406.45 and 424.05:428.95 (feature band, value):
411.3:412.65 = 0.10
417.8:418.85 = 0.04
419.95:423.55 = -0.03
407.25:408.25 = 0.00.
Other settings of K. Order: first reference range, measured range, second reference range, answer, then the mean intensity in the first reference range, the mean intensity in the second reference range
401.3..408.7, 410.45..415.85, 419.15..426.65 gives 0.08 mag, 134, 124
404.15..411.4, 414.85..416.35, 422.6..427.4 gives -0.07 mag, 120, 121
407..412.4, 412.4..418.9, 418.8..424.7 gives -0.04 mag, 115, 125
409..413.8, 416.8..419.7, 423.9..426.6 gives -0.03 mag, 111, 123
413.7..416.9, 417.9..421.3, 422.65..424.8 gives -0.03 mag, 128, 119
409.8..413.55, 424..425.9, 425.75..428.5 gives -0.01 mag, 113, 121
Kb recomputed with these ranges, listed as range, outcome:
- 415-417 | 123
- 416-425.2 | 104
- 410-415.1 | 94.5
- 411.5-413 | 109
